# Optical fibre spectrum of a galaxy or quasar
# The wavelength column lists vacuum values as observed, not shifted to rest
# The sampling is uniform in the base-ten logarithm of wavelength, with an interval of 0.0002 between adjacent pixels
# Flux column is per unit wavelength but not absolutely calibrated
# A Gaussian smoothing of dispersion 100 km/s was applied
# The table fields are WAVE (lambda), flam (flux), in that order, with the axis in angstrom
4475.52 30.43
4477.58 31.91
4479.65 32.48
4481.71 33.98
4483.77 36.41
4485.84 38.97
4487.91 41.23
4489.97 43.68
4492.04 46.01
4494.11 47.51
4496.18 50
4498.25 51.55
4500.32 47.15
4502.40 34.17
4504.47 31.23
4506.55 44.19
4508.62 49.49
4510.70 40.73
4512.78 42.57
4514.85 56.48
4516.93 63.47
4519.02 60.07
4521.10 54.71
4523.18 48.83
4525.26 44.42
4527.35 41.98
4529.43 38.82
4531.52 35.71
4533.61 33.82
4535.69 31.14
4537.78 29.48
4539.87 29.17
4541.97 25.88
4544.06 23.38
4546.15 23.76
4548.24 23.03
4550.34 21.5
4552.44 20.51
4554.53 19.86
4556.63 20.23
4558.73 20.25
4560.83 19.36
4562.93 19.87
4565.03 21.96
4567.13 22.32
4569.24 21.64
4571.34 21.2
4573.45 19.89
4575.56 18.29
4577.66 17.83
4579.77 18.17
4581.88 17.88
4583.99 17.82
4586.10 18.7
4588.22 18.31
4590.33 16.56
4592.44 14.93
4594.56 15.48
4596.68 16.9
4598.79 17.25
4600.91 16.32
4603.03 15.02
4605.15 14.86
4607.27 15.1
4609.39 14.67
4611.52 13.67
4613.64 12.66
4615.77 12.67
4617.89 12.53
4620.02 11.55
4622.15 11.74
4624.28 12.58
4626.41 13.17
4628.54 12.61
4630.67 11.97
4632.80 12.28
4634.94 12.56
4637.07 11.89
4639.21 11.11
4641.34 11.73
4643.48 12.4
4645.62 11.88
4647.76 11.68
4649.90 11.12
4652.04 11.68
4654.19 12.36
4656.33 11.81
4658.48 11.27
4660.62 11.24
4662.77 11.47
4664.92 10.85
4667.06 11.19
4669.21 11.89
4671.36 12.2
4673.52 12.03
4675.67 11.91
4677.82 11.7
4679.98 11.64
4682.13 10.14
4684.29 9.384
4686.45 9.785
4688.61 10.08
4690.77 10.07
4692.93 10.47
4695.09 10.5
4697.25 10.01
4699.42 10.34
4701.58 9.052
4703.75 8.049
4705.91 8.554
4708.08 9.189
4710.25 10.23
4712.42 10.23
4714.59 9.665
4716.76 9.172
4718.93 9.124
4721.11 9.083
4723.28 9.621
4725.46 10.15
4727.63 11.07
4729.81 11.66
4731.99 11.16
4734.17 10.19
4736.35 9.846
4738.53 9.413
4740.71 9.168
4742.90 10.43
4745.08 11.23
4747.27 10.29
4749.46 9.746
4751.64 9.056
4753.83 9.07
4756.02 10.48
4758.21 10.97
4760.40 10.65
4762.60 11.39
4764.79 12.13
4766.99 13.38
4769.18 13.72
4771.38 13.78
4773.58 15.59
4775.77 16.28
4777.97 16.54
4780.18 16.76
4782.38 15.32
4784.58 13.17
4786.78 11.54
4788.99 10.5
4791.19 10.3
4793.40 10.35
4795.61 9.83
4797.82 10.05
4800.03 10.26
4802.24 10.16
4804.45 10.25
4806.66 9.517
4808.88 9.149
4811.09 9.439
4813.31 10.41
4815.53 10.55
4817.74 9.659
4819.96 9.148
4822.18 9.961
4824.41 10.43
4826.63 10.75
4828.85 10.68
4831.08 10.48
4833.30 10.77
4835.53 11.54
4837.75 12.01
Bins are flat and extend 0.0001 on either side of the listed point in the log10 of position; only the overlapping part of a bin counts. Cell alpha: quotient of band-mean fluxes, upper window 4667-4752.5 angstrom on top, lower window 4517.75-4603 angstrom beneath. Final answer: 0.4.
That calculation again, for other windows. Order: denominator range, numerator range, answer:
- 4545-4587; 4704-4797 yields 0.55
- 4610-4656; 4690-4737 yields 0.81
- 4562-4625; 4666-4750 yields 0.62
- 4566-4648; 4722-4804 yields 0.76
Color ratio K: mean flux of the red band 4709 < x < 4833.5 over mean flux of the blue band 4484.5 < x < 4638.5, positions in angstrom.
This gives 0.4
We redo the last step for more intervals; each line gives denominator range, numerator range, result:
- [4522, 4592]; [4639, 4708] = 0.44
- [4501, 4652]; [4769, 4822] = 0.50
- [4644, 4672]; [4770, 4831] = 0.99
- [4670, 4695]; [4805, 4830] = 0.92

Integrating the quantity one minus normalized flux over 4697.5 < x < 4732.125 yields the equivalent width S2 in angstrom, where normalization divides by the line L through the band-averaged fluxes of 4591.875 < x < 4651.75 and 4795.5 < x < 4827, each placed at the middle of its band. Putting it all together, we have 5.61 angstrom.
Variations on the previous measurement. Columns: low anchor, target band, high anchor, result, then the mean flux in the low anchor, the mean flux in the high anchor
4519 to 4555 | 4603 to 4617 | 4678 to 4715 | 5.29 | 33.1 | 9.89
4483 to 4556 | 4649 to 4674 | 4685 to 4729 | 7.71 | 39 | 9.73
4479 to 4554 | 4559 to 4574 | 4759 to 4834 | 5.86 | 39.3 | 11.6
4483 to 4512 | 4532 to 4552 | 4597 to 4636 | 3.32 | 43.1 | 13.6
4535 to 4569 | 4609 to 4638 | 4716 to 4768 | 9.09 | 23.1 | 10.4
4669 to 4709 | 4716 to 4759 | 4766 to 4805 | 5.47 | 10.3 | 12.7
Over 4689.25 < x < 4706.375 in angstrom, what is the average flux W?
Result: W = 9.68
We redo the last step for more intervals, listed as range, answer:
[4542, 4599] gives 19.7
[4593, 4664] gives 12.9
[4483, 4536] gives 44.6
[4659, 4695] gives 11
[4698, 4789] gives 11.1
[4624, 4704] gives 11.3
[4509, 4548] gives 40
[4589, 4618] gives 15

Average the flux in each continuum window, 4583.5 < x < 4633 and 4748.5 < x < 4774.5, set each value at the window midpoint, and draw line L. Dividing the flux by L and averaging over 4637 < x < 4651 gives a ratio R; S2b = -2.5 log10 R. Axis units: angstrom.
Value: 0.19 mag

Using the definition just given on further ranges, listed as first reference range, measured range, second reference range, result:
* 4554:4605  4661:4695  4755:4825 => 0.36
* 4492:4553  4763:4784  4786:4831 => -0.08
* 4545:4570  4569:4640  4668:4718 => 0.15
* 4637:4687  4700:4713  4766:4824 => 0.24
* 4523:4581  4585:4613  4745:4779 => 0.39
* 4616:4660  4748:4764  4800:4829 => 0.04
